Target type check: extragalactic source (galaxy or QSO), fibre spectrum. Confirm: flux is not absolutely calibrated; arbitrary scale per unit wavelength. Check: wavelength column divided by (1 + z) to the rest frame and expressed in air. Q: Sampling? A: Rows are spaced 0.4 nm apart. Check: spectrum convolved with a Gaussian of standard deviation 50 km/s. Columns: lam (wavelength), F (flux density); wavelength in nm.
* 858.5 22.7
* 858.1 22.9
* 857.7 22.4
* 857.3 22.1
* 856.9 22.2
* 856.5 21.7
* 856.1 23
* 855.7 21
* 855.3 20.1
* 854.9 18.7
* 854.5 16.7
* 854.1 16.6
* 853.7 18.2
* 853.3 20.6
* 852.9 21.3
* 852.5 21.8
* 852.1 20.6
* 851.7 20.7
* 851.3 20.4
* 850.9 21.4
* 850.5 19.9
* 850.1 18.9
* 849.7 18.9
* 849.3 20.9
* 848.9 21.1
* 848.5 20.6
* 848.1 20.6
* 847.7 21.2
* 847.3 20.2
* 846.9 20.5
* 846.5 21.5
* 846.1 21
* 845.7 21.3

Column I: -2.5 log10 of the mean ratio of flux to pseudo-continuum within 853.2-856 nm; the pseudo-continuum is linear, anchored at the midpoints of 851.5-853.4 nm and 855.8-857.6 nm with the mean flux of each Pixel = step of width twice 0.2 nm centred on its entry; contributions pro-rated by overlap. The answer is 0.14 mag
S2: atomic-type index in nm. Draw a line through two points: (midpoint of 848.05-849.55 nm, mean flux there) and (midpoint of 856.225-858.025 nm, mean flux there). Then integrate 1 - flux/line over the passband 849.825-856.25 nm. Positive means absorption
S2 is 0.46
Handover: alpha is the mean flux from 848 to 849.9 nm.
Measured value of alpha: 20.4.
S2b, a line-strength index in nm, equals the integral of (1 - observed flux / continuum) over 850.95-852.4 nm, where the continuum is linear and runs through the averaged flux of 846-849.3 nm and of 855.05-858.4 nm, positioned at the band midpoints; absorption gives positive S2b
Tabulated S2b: 0.04 nm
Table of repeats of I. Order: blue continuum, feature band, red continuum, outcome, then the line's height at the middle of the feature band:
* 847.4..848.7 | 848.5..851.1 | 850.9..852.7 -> 0.033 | 20.8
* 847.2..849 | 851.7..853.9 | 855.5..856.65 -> 0.047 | 21.4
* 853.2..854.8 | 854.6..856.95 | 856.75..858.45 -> -0.037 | 20.1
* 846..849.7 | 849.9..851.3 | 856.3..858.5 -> 0.057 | 21.2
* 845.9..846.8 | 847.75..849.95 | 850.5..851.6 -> 0.025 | 20.9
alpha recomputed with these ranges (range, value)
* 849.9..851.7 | 20.2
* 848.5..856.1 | 20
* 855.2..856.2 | 21.3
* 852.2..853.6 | 21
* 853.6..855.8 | 18.5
